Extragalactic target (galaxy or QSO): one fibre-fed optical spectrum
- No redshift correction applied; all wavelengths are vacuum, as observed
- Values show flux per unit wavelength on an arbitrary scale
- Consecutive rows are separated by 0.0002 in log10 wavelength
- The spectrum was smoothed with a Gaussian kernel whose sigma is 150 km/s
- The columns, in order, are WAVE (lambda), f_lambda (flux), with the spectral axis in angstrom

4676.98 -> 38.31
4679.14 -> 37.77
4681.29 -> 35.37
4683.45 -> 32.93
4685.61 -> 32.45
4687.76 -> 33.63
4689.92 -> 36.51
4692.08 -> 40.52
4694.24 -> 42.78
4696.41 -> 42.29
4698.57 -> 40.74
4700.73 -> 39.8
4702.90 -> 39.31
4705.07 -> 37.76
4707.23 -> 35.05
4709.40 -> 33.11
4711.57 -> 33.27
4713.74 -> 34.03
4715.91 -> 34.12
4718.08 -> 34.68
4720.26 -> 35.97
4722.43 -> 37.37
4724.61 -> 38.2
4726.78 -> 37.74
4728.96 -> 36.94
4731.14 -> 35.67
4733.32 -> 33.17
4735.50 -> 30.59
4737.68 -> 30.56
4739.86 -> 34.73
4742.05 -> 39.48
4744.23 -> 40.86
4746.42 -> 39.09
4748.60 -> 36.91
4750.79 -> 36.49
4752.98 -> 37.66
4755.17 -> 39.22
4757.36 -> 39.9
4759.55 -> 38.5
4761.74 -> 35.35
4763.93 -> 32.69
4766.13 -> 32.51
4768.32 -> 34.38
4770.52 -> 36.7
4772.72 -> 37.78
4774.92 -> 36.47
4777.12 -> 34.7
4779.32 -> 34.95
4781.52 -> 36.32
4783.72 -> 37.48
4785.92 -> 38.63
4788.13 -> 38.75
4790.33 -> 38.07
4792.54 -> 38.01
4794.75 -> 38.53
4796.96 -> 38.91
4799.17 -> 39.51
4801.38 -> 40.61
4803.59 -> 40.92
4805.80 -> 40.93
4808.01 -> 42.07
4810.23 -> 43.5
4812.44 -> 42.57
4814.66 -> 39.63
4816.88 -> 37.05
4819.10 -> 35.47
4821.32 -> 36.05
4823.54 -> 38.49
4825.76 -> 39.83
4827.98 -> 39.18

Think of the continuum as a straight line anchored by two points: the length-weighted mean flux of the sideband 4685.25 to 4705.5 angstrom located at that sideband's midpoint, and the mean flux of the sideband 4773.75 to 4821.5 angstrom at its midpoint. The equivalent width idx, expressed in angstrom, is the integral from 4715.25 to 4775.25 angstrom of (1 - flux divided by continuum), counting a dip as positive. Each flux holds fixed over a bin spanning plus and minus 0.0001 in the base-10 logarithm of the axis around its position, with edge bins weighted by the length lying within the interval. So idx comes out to 3.9 angstrom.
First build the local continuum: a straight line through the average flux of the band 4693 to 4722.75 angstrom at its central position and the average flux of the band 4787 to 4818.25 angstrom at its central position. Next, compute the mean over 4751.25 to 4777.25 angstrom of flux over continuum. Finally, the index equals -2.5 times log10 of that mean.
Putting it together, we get 0.07 mag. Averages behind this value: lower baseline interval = 37.2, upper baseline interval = 39.9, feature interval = 36.4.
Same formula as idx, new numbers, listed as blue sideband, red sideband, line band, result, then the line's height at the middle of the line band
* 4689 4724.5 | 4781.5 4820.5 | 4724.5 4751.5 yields 1.35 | 38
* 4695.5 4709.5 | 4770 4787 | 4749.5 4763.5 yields -0.15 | 37.2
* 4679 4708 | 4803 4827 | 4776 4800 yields 0.99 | 39.2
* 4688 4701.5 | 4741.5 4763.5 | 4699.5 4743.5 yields 3.97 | 39.2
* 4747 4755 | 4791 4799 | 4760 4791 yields 1.60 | 38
